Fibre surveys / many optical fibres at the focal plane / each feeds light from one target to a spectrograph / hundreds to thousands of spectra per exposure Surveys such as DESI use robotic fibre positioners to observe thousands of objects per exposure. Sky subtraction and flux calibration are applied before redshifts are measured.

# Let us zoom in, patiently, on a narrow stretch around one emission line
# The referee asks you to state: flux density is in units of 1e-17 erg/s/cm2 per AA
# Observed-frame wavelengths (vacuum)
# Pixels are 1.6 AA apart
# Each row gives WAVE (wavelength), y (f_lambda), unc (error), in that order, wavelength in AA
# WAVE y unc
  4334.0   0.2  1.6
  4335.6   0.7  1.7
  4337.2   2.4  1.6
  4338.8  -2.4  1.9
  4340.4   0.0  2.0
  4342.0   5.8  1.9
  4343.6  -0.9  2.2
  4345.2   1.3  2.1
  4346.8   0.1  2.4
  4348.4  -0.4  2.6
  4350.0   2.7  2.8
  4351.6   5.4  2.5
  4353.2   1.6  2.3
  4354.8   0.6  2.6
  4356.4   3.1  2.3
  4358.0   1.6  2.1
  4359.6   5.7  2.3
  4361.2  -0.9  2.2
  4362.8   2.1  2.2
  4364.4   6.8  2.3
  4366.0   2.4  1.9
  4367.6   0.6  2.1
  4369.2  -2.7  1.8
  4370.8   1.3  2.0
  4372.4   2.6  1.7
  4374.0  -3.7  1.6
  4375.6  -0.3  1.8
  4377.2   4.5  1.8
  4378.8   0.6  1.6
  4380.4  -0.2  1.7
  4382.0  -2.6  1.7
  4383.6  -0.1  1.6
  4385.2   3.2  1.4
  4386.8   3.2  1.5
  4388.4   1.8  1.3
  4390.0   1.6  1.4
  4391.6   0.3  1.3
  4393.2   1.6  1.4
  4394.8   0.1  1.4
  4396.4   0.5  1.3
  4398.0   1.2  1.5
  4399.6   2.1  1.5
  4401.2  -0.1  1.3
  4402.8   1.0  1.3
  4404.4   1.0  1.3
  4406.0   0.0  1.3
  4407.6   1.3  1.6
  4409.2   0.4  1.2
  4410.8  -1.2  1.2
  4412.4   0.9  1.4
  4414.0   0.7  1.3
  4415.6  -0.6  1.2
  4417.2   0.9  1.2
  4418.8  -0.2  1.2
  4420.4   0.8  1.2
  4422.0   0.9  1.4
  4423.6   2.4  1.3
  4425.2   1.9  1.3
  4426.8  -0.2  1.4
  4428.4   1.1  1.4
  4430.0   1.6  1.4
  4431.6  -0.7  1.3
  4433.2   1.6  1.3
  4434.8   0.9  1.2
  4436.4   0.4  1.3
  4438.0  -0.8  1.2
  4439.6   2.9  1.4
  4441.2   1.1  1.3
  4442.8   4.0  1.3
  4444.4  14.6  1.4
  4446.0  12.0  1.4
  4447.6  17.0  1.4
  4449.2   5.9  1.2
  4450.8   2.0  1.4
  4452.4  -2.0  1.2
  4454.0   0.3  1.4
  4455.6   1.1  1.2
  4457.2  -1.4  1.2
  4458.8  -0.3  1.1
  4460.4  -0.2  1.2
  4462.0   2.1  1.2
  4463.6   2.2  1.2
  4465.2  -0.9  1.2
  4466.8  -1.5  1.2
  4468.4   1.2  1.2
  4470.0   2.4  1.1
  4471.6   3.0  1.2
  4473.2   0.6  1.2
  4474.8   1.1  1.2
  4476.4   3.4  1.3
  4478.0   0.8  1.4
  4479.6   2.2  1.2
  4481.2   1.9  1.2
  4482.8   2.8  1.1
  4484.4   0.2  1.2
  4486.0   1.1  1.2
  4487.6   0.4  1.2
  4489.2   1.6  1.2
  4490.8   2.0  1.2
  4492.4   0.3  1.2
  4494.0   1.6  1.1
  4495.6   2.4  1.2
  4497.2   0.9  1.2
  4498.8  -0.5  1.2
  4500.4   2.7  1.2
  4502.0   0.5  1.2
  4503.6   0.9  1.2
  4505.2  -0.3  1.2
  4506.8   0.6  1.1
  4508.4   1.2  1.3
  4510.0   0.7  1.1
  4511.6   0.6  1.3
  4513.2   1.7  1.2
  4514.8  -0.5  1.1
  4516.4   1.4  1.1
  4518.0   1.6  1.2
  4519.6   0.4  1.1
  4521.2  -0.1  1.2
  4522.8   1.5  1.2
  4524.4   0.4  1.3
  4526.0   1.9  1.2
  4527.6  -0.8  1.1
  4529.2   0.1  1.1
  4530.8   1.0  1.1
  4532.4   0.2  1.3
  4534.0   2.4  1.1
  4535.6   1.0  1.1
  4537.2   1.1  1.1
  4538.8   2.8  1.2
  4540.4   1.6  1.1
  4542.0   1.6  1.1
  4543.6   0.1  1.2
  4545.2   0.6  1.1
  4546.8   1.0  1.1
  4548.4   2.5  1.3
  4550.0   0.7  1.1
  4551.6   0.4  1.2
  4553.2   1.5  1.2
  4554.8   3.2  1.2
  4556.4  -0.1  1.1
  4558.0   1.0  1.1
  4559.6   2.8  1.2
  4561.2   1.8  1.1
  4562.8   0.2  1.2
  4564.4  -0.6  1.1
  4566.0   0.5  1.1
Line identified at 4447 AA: [O II] 3727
